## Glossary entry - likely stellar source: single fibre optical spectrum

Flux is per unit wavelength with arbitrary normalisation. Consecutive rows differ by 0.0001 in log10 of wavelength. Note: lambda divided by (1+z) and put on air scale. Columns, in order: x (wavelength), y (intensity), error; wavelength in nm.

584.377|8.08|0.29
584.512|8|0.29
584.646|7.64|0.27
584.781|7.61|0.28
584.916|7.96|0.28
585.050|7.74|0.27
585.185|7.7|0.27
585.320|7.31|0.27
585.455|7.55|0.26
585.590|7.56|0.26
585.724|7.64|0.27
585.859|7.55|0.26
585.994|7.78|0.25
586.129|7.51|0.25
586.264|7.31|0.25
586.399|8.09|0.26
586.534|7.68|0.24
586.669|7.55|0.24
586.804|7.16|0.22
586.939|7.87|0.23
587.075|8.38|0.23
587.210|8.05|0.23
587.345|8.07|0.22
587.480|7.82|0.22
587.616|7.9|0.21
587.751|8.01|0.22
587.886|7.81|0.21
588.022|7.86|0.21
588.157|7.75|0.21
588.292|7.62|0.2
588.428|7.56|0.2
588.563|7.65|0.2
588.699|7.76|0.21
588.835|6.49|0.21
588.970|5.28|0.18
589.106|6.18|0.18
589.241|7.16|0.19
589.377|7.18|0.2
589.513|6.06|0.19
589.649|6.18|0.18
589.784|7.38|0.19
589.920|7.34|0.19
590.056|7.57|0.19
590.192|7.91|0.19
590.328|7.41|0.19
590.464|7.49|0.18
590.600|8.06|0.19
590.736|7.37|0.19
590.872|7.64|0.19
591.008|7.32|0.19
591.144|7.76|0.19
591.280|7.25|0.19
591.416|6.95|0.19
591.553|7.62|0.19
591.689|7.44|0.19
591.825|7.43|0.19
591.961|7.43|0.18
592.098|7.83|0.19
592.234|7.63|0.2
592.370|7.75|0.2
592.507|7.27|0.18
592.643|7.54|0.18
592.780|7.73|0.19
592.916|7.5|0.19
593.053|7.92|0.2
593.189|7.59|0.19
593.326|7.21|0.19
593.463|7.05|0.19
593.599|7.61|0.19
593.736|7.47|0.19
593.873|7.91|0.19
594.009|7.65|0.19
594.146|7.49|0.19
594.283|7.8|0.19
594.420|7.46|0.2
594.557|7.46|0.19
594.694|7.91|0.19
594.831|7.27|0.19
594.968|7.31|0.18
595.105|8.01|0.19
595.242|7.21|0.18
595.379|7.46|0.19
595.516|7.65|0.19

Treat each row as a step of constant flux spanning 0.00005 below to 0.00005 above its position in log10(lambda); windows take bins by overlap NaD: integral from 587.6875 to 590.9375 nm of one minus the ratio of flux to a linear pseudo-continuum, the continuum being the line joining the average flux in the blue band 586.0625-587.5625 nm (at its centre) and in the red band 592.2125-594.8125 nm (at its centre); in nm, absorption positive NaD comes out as 0.18 nm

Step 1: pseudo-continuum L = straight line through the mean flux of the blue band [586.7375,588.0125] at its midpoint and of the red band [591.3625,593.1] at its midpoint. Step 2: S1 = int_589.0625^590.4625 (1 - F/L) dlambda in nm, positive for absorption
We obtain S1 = 0.12 nm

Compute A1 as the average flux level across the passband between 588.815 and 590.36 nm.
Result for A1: 6.84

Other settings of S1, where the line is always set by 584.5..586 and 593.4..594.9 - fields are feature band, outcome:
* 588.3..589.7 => 0.151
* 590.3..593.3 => 0.017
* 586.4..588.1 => -0.050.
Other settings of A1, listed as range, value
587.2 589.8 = 7.27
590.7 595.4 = 7.52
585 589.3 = 7.54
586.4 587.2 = 7.78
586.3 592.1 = 7.44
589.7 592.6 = 7.51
